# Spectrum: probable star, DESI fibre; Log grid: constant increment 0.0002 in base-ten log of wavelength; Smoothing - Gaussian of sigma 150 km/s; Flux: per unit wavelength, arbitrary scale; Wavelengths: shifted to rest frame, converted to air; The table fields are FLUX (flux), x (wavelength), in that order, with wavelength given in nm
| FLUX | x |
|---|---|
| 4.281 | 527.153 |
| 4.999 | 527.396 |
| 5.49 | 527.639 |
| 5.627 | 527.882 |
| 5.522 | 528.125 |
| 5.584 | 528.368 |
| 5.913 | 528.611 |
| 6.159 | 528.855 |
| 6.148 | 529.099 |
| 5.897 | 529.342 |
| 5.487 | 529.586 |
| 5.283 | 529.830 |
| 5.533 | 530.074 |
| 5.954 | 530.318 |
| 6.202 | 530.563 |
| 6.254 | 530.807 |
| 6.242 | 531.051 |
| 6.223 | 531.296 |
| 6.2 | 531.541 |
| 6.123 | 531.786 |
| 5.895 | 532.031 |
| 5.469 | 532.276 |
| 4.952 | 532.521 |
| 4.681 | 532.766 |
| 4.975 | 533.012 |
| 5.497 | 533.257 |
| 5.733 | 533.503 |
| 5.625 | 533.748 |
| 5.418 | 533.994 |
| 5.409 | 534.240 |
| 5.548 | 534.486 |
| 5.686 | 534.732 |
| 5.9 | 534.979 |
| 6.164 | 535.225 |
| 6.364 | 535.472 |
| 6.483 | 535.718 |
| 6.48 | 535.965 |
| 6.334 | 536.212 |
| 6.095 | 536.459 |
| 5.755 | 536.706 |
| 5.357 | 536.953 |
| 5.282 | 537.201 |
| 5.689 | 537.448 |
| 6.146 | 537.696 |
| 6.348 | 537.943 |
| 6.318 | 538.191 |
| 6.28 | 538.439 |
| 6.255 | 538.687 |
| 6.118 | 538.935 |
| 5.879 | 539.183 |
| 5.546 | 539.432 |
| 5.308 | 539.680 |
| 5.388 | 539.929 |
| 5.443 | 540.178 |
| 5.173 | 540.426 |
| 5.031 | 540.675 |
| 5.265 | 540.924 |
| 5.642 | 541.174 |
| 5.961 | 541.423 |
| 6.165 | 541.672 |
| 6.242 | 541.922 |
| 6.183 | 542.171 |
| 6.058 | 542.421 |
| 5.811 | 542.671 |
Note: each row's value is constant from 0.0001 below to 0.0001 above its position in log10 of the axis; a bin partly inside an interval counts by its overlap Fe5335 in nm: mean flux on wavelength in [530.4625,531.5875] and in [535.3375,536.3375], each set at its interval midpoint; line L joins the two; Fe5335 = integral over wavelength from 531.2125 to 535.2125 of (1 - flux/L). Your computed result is 0.45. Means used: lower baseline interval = 6.23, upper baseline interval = 6.41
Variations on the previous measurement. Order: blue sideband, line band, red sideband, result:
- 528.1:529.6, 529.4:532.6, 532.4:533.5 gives -0.227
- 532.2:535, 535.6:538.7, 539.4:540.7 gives -0.407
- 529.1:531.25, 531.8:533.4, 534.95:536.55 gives 0.198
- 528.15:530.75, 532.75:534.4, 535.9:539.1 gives 0.151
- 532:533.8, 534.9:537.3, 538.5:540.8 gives -0.258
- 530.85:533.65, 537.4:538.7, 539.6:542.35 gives -0.128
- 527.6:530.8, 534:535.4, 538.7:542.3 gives -0.001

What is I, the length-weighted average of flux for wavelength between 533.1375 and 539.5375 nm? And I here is 5.91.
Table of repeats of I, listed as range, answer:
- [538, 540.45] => 5.81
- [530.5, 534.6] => 5.67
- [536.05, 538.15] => 5.9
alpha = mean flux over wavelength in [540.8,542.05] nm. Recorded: 5.86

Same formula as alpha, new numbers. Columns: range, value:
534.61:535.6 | 6.03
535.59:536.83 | 6.23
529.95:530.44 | 5.74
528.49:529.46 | 6.03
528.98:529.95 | 5.71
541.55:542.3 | 6.19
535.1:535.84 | 6.34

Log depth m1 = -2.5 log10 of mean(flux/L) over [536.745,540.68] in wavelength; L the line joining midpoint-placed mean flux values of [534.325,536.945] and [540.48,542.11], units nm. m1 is 0.02 mag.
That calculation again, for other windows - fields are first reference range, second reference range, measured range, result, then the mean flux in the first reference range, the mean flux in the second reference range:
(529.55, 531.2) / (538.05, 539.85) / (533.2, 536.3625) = 0.001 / 5.88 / 5.95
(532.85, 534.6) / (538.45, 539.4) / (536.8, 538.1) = 0.019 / 5.44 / 6.05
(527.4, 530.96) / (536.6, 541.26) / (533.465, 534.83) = 0.033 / 5.77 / 5.69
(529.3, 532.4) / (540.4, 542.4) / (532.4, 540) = 0.009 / 5.9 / 5.75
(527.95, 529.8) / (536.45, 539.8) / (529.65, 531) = -0.010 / 5.78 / 5.88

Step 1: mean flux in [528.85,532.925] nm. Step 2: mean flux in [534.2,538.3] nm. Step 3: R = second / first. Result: 1.0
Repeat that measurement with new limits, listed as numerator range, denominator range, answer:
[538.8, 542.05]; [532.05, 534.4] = 1.05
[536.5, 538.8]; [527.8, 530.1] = 1.04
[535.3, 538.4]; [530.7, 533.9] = 1.07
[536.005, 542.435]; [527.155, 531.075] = 1.02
